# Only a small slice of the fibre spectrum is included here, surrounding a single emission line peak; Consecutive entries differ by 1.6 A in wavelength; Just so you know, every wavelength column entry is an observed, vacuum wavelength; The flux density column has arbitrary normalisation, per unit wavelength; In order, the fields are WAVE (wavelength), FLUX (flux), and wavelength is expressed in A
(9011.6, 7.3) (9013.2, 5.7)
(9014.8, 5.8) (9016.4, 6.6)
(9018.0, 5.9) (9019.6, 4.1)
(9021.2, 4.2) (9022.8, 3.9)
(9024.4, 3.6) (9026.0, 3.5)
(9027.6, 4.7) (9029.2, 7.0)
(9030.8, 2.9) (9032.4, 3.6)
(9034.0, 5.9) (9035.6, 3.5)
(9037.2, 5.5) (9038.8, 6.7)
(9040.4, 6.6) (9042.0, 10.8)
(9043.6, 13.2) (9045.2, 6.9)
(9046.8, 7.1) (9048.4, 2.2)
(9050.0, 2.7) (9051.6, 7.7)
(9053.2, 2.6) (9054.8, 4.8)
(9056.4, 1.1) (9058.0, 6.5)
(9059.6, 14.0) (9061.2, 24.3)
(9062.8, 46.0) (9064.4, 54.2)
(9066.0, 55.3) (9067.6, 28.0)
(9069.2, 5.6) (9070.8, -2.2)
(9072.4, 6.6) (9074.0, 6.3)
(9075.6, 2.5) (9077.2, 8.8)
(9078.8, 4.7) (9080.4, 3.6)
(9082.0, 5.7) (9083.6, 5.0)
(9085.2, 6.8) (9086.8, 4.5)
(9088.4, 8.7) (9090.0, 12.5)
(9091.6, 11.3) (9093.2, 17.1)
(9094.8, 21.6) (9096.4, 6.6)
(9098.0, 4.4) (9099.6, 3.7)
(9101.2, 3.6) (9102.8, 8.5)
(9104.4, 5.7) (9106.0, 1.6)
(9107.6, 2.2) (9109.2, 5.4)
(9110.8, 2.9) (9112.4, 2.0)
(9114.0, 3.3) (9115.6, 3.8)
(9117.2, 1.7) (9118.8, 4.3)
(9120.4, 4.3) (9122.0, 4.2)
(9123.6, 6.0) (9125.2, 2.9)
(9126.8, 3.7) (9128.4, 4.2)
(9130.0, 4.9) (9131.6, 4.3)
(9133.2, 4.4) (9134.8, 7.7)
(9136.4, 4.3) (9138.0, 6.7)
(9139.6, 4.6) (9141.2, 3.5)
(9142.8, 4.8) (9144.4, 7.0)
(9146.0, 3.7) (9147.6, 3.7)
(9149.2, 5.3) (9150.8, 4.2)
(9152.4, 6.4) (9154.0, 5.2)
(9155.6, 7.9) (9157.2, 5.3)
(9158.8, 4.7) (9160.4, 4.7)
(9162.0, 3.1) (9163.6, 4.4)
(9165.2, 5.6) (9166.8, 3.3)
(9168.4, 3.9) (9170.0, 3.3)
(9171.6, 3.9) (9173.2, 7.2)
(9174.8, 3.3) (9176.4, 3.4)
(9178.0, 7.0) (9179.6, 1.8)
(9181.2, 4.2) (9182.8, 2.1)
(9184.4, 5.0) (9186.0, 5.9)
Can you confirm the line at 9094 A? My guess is [N II] 6583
